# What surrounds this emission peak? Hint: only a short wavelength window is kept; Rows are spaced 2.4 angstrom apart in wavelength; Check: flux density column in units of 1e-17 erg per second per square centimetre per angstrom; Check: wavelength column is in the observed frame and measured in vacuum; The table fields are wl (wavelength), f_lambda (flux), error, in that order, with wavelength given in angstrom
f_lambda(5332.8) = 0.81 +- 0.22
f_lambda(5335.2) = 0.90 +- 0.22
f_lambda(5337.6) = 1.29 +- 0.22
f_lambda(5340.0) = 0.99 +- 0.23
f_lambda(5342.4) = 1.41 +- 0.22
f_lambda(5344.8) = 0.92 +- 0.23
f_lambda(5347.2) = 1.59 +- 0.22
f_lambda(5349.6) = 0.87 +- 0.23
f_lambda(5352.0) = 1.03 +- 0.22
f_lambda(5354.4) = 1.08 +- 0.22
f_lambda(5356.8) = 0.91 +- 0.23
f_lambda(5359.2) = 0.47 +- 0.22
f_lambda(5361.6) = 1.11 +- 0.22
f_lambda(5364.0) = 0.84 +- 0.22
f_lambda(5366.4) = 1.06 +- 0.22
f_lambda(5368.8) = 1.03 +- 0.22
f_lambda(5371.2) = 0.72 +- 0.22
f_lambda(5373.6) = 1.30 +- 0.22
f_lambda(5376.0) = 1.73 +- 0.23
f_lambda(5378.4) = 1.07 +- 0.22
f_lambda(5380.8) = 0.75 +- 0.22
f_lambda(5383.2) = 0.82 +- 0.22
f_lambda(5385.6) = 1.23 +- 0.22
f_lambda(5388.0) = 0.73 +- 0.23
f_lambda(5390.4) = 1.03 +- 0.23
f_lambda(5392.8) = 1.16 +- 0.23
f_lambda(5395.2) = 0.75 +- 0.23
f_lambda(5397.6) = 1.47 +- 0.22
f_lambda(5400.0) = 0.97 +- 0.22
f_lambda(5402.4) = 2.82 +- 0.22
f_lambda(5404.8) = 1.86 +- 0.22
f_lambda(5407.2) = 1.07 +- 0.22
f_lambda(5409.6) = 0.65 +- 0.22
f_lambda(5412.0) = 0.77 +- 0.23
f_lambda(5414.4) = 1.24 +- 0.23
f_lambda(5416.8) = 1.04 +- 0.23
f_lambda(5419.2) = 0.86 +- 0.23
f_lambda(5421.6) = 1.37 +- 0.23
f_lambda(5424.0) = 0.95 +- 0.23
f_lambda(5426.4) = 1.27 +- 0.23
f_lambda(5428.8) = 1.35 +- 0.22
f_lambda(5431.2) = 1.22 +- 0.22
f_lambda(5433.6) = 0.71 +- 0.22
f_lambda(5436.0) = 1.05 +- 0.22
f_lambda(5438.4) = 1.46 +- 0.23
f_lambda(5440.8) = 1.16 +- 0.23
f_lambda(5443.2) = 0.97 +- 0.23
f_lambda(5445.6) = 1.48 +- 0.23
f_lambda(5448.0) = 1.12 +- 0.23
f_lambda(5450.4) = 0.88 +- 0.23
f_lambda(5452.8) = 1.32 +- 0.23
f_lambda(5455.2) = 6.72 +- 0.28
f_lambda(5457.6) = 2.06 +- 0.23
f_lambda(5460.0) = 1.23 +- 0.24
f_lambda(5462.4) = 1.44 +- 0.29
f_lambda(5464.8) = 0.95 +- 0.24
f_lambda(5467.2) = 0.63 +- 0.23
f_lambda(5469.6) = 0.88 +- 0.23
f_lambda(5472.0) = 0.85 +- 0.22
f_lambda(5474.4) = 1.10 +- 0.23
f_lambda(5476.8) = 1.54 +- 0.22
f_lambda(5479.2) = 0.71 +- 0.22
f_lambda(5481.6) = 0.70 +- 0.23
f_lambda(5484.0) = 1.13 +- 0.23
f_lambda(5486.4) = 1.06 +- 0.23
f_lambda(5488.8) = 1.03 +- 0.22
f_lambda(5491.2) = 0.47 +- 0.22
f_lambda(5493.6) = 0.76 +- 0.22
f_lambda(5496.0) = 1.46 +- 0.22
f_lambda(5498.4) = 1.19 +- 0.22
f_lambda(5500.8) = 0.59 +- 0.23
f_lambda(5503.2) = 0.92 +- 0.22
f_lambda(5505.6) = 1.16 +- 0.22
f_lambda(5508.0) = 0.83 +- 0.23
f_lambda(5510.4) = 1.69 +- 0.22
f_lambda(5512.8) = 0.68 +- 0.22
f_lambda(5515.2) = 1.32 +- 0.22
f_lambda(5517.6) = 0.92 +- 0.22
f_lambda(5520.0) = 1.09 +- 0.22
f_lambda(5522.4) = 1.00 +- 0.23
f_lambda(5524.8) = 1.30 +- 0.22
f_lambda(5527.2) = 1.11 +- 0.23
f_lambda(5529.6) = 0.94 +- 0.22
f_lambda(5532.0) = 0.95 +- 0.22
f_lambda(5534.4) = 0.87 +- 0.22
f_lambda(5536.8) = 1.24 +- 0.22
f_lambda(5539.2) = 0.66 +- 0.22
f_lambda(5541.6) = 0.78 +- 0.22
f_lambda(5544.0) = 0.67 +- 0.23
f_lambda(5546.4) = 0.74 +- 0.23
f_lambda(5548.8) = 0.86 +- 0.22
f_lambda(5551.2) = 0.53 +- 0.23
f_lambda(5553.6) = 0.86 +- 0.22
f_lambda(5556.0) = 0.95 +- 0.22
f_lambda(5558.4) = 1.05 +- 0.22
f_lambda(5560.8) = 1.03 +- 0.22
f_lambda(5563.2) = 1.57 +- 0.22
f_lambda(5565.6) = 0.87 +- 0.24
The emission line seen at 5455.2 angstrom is [O III]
